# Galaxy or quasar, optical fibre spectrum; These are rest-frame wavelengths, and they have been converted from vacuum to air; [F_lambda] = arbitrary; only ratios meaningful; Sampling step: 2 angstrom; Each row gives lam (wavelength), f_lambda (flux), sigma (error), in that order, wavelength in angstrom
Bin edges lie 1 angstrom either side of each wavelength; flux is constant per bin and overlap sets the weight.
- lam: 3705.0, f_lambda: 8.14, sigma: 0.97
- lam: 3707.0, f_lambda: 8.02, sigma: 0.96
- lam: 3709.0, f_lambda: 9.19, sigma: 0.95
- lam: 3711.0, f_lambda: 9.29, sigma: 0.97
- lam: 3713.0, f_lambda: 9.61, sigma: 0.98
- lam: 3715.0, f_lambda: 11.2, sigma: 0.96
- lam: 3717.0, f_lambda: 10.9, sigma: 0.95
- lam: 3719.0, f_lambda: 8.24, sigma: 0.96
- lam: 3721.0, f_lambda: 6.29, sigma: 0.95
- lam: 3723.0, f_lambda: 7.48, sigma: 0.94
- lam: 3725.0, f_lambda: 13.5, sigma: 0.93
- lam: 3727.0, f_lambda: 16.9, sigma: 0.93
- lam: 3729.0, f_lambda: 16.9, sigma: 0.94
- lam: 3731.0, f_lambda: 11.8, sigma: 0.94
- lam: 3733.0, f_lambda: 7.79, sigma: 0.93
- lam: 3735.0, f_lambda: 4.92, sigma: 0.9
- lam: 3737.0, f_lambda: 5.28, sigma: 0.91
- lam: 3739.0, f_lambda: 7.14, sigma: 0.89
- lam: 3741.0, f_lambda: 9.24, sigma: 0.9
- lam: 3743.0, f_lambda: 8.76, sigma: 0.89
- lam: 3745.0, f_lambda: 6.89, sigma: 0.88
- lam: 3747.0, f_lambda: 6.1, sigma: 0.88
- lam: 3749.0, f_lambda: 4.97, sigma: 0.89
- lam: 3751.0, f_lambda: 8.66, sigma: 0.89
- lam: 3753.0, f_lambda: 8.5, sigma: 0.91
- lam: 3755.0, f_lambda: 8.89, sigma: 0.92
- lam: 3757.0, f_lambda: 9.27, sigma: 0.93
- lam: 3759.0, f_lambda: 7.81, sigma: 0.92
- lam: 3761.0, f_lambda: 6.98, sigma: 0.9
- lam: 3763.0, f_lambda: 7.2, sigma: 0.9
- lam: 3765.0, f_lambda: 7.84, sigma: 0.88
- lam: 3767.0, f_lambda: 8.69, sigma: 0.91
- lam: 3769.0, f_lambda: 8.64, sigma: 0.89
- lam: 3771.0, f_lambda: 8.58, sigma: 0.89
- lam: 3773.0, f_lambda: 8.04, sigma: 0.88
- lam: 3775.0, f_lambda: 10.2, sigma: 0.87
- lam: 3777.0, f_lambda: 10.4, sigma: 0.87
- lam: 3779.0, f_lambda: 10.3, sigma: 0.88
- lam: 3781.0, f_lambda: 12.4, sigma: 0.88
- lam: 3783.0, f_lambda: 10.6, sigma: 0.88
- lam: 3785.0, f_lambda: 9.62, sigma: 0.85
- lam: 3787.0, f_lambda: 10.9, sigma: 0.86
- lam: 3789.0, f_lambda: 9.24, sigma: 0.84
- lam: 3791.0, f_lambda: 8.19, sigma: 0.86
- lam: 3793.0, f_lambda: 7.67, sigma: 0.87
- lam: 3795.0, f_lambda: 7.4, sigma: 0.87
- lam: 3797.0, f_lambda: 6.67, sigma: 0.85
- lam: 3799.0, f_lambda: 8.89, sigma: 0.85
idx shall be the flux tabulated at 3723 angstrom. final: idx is 7.48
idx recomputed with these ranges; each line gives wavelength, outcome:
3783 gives 10.6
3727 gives 16.9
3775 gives 10.2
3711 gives 9.29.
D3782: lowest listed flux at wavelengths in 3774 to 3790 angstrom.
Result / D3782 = 9.24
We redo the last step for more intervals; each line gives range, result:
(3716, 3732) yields 6.29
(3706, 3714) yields 8.02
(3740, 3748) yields 6.1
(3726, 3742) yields 4.92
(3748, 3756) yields 4.97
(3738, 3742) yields 7.14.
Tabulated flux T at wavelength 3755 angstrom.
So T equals 8.89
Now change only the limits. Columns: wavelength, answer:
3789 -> 9.24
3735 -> 4.92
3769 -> 8.64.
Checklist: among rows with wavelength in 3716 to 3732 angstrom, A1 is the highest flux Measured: 16.9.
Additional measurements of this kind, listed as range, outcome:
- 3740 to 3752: 9.24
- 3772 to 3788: 12.4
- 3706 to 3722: 11.2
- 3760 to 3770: 8.69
